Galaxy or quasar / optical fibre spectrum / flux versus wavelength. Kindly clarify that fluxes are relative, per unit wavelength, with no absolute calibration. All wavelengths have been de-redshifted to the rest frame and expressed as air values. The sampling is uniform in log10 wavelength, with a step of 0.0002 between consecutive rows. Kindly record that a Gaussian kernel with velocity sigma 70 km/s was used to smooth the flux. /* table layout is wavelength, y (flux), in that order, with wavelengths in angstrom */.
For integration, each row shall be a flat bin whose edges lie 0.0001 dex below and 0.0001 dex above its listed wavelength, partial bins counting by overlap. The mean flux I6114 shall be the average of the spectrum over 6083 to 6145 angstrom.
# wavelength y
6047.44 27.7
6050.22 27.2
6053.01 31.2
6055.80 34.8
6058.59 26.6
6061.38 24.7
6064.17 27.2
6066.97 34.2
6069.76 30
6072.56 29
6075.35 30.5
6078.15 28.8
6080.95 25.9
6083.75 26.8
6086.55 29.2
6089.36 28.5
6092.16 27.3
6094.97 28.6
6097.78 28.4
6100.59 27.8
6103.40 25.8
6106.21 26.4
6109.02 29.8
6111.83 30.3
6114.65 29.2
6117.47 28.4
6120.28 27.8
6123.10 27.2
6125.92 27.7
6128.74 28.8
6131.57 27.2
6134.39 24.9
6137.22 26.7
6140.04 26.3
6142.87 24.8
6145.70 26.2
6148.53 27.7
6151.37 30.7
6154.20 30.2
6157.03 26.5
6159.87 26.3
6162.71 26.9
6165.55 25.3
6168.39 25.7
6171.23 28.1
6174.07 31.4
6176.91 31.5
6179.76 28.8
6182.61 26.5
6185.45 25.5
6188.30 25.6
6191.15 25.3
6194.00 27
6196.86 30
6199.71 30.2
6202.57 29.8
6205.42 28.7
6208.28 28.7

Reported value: 27.6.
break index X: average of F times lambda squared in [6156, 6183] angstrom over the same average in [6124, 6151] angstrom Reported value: 1.04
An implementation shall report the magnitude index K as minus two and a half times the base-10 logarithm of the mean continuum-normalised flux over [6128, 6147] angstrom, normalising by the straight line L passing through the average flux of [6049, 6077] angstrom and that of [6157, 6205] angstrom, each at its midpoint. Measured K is 0.08 mag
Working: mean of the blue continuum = 29.5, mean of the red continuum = 27.7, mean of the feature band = 26.3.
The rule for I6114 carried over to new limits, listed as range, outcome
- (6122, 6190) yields 27.3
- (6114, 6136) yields 27.6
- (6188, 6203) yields 28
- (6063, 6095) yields 28.9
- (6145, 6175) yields 27.7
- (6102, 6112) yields 27.8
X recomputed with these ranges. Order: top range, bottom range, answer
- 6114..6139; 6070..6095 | 0.98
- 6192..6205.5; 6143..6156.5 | 1.05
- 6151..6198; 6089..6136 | 1.01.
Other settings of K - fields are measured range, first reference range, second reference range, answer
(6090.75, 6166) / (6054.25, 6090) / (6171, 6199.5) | 0.037 mag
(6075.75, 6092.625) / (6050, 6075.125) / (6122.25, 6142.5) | 0.031 mag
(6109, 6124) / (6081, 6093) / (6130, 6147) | -0.077 mag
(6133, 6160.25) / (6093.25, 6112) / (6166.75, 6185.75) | 0.045 mag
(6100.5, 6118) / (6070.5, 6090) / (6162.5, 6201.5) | -0.001 mag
